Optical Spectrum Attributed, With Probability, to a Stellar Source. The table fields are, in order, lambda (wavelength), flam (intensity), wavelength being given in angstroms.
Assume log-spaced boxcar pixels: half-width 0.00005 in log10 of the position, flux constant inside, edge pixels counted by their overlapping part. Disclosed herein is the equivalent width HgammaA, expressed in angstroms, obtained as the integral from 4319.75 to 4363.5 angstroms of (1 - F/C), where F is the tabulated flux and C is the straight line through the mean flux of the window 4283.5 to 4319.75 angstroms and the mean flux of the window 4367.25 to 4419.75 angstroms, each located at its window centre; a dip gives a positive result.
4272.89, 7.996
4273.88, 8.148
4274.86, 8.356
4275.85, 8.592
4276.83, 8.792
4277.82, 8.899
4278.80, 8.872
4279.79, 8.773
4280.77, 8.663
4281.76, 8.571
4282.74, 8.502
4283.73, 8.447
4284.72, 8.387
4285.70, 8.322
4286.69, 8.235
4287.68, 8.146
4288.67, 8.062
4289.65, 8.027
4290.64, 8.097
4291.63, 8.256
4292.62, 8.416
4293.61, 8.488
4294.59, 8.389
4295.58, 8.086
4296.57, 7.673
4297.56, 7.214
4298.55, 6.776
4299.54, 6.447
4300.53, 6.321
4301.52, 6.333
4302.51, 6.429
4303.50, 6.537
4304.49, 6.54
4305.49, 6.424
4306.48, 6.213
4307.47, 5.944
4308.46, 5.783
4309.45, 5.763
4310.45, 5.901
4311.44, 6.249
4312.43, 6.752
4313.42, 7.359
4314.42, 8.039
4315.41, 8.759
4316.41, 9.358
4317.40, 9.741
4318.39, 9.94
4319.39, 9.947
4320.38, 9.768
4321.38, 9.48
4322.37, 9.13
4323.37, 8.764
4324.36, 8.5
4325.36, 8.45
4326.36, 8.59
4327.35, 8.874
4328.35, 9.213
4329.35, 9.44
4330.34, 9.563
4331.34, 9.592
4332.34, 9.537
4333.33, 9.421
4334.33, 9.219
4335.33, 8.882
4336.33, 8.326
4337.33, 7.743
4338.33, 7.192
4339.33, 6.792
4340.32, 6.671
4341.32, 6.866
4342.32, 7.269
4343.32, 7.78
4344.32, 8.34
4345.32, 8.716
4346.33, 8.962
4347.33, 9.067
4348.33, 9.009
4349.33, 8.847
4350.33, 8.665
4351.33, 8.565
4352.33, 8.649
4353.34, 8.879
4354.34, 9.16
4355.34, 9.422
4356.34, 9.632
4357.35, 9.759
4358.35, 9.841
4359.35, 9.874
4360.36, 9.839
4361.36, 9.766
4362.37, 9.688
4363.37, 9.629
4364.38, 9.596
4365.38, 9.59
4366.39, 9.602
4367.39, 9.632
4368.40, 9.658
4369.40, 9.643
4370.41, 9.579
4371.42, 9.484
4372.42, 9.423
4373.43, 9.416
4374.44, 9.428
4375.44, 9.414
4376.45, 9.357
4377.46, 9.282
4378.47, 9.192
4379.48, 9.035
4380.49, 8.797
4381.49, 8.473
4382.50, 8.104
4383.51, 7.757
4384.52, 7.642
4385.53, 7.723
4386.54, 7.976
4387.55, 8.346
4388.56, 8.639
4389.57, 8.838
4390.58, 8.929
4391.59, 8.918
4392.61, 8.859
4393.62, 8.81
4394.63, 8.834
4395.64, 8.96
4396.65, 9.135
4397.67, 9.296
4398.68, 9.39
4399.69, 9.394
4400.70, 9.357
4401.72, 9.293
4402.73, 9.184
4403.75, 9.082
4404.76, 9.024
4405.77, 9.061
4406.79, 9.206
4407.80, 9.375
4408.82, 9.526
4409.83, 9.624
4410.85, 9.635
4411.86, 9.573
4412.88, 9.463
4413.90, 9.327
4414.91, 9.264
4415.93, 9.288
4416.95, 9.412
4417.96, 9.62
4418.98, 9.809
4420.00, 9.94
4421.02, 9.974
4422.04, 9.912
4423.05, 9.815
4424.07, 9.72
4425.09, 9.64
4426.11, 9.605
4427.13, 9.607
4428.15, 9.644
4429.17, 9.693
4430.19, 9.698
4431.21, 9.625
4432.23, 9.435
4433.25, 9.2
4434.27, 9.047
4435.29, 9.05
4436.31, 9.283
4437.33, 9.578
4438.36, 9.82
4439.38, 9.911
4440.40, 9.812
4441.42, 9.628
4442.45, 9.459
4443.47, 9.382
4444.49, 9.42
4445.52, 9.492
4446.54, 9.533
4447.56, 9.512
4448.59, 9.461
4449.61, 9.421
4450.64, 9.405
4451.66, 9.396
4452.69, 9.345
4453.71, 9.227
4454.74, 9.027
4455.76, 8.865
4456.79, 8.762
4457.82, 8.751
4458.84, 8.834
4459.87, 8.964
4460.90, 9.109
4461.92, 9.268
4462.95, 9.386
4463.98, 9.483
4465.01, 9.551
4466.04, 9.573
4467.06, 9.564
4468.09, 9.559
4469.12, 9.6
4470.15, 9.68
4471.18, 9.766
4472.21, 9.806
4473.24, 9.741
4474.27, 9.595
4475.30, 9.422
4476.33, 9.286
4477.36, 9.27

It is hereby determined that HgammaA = -3.3 angstroms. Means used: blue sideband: 7.55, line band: 8.85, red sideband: 9.11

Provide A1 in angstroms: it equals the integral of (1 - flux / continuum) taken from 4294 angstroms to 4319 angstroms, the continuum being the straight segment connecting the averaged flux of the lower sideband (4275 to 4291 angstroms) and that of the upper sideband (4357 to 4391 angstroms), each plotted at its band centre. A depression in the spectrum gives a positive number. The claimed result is 4.2 angstroms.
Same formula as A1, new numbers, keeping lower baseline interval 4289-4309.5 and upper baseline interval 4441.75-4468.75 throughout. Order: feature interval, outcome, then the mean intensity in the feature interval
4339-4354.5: -1.0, 8.26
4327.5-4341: -1.8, 8.57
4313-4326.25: -2.9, 9.01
